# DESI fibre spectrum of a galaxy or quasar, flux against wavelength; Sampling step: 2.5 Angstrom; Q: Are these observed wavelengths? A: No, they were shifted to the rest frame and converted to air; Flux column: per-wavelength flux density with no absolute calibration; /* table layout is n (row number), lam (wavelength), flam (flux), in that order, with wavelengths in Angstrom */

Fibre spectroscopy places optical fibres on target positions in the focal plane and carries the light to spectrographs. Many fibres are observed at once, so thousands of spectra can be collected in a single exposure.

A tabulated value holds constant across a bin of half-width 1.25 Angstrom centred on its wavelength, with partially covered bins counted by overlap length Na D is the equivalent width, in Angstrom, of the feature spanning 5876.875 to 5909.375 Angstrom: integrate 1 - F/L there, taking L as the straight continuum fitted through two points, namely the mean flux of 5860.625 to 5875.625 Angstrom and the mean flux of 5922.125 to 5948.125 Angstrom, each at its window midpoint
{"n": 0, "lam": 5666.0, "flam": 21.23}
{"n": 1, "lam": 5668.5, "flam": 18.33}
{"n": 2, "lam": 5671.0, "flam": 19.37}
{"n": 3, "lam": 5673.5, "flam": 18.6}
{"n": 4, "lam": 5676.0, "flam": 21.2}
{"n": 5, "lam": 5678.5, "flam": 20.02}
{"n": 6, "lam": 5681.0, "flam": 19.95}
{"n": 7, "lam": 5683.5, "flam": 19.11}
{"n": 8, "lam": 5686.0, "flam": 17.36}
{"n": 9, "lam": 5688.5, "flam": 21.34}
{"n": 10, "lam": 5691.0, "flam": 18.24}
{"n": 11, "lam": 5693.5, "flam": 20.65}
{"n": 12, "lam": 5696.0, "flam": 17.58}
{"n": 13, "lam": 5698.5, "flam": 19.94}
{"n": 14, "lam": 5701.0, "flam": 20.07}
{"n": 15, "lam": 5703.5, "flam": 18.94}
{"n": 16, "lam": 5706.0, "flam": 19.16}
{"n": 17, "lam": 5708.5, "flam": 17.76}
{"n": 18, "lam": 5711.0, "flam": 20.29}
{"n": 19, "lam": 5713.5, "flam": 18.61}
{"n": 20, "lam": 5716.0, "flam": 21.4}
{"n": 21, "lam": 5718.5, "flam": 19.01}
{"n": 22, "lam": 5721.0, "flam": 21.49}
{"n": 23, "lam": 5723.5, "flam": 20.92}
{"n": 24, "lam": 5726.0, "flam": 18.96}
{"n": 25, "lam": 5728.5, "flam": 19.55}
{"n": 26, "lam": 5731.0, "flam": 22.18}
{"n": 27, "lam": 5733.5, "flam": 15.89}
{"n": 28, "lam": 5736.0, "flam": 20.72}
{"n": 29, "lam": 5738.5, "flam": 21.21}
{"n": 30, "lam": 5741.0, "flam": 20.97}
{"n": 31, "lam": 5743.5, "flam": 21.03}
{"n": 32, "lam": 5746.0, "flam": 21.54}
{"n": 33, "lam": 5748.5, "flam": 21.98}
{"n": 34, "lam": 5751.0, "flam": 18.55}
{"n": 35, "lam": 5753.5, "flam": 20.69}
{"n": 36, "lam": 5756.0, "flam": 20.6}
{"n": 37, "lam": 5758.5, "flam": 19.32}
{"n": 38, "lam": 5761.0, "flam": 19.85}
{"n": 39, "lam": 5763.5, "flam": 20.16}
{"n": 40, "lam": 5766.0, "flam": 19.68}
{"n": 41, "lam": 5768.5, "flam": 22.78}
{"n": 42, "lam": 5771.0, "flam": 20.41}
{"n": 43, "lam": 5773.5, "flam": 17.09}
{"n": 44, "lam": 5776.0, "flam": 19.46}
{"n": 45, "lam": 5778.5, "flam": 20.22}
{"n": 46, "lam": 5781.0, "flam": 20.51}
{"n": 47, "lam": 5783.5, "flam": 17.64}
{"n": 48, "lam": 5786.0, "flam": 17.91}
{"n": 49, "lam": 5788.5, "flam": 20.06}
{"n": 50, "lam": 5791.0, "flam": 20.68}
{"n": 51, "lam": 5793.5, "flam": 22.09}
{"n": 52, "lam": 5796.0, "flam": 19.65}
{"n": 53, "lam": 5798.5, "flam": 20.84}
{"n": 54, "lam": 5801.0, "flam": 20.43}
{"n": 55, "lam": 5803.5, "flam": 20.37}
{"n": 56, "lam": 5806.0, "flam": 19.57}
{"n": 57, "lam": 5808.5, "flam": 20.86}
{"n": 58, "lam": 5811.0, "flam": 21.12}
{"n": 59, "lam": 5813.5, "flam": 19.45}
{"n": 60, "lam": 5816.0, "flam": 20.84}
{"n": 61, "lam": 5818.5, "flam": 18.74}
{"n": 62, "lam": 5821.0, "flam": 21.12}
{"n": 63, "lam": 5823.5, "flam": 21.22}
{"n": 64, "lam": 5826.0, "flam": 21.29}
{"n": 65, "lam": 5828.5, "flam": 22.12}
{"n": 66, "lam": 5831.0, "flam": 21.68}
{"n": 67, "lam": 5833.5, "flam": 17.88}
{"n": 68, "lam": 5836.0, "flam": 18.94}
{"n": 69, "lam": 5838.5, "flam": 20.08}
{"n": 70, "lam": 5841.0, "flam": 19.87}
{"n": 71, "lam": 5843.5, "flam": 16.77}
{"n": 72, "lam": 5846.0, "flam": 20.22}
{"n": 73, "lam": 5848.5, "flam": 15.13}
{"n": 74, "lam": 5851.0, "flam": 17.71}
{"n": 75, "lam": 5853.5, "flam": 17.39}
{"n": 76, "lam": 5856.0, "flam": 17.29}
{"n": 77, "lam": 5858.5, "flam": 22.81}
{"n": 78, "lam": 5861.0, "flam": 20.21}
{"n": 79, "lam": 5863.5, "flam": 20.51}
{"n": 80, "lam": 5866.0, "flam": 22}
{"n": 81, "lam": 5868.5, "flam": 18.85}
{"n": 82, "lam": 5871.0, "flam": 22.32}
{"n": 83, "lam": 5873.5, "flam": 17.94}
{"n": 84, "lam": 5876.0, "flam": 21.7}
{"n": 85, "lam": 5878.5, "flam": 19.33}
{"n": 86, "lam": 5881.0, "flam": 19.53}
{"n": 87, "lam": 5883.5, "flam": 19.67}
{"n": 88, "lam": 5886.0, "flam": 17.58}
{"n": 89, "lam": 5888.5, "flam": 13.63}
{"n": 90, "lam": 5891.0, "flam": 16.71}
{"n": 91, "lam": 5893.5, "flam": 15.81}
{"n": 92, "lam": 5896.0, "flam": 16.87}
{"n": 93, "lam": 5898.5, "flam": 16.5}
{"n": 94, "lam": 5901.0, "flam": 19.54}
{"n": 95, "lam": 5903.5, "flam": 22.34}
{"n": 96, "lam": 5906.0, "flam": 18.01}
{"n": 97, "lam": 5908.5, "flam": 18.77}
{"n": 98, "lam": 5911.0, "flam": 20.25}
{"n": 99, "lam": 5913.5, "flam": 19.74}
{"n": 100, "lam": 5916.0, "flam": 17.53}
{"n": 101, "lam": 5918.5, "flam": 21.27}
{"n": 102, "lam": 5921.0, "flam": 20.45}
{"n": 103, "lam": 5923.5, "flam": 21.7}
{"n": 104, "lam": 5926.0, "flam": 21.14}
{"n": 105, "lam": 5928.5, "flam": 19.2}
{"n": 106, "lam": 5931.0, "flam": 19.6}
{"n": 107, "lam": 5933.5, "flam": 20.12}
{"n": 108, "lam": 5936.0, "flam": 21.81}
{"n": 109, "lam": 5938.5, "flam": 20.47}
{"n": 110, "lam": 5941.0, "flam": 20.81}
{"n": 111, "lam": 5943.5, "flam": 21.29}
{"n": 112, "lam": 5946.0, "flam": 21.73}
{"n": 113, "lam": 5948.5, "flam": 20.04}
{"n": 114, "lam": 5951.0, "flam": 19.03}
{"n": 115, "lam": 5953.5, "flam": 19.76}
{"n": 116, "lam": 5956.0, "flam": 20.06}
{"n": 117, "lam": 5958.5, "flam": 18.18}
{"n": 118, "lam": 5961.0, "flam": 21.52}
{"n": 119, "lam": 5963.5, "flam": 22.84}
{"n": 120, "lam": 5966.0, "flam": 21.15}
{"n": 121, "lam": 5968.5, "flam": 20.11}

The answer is 3.9 Angstrom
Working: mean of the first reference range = 20.4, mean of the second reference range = 20.8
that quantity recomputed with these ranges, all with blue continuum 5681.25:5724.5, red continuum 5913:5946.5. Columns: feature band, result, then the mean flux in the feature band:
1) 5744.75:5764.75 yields -0.6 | 20.3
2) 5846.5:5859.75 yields 1.3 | 18.2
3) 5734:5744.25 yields -0.5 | 20.6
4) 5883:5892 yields 1.6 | 16.7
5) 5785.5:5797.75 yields -0.2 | 20.2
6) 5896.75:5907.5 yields 0.7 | 19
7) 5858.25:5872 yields -0.5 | 21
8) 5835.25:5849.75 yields 1.2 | 18.5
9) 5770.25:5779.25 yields 0.3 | 19.2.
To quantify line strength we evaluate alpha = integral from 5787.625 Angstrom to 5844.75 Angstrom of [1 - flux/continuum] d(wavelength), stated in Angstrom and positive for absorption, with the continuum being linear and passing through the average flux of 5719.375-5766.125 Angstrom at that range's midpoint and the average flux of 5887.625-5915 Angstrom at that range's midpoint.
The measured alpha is -2.9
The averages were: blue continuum 20.3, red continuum 18.1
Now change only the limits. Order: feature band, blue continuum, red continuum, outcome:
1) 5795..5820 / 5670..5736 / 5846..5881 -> -0.9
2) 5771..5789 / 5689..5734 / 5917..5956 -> 0.7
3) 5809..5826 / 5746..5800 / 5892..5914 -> -0.8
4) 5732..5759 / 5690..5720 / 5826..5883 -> -1.2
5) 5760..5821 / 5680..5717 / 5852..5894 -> -2.7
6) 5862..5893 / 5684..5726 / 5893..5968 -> 1.2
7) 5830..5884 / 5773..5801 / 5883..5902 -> -4.8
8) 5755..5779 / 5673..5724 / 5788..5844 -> 0.1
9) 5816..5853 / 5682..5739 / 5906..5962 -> 0.7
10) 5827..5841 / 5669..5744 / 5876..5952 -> -0.5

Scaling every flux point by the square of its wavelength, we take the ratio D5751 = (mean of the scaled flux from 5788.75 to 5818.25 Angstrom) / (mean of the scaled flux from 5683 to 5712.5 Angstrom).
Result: 1.11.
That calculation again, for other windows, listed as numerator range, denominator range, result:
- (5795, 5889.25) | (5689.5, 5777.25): 1.03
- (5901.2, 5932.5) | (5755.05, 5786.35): 1.07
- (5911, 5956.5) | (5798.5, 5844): 1.05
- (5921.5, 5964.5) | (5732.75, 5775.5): 1.09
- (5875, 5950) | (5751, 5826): 1.01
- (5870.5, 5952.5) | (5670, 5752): 1.05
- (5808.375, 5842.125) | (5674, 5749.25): 1.07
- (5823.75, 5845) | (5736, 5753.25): 0.98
